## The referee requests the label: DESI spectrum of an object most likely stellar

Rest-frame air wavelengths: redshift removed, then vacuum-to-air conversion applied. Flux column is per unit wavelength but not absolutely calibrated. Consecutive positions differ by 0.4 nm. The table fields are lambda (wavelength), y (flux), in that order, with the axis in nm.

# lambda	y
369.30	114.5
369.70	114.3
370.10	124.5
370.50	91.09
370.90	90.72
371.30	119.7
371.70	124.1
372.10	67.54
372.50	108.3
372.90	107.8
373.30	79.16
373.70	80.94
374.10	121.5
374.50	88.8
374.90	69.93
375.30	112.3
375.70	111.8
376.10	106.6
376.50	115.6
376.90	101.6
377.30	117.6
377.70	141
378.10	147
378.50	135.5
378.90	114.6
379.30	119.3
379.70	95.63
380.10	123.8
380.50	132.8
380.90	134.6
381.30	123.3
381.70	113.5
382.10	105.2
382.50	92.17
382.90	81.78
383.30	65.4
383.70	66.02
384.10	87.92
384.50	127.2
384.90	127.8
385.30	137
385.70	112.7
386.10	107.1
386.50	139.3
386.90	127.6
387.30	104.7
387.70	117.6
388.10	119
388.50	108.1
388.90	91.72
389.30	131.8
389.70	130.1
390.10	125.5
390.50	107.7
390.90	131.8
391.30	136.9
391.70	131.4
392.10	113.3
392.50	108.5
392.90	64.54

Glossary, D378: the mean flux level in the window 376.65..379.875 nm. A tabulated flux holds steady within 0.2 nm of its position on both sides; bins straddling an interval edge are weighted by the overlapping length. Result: 122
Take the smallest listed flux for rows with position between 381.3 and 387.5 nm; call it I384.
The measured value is 65.4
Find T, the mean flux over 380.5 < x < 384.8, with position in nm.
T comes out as 102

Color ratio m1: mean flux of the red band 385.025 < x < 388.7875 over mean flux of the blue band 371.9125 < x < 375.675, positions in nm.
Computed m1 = 1.27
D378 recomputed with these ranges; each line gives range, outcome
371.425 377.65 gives 102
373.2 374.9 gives 90.7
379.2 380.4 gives 114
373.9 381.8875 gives 116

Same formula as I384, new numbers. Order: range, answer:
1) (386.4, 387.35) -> 104.7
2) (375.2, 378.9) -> 101.6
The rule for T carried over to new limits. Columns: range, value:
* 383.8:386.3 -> 115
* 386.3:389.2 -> 116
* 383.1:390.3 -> 113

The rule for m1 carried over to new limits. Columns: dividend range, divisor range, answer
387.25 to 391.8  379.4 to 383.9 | 1.16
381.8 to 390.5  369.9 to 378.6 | 1.03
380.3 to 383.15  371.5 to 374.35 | 1.13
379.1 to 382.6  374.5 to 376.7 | 1.14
